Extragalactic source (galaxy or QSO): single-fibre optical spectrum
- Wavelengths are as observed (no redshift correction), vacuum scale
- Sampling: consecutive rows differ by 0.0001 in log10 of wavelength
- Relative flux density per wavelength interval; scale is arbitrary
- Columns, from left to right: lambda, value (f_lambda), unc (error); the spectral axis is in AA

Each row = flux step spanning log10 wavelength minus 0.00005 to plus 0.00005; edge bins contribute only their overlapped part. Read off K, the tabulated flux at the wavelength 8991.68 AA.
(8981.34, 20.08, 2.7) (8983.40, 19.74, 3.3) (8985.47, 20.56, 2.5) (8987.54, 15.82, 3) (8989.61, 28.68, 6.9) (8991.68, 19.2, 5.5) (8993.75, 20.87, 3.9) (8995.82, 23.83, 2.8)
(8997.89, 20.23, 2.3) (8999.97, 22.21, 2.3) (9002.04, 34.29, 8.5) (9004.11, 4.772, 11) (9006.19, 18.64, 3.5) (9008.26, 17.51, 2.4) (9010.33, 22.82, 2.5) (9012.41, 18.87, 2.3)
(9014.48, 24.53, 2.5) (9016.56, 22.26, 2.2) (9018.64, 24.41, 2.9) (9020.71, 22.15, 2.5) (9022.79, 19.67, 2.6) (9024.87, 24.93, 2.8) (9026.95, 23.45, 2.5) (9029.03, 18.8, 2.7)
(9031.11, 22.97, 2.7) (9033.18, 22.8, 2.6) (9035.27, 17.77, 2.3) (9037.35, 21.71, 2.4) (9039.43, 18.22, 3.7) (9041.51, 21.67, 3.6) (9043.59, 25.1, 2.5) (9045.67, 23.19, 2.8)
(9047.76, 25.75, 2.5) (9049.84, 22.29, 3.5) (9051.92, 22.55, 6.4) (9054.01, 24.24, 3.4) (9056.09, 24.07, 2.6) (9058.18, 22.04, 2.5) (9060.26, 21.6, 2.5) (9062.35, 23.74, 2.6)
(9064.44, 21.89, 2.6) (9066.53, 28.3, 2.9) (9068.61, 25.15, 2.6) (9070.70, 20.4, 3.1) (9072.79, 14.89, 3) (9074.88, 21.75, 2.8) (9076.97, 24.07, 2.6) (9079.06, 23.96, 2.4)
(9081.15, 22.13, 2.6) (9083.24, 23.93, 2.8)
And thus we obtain 19.2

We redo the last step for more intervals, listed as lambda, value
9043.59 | 25.1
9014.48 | 24.53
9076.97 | 24.07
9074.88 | 21.75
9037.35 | 21.71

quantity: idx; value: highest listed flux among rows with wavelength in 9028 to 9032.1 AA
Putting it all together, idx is 22.97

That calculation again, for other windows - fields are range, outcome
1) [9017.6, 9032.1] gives 24.93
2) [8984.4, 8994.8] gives 28.68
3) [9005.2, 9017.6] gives 24.53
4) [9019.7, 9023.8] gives 22.15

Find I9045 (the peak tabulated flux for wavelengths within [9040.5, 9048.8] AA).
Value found 25.75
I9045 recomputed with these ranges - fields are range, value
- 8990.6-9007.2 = 34.29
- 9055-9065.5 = 24.07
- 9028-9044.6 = 25.1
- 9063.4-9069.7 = 28.3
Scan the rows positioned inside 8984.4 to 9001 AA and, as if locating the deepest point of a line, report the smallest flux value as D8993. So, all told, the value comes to 15.82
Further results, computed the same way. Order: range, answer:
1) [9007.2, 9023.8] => 17.51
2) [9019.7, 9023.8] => 19.67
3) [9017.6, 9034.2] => 18.8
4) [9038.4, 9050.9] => 18.22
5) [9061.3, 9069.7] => 21.89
